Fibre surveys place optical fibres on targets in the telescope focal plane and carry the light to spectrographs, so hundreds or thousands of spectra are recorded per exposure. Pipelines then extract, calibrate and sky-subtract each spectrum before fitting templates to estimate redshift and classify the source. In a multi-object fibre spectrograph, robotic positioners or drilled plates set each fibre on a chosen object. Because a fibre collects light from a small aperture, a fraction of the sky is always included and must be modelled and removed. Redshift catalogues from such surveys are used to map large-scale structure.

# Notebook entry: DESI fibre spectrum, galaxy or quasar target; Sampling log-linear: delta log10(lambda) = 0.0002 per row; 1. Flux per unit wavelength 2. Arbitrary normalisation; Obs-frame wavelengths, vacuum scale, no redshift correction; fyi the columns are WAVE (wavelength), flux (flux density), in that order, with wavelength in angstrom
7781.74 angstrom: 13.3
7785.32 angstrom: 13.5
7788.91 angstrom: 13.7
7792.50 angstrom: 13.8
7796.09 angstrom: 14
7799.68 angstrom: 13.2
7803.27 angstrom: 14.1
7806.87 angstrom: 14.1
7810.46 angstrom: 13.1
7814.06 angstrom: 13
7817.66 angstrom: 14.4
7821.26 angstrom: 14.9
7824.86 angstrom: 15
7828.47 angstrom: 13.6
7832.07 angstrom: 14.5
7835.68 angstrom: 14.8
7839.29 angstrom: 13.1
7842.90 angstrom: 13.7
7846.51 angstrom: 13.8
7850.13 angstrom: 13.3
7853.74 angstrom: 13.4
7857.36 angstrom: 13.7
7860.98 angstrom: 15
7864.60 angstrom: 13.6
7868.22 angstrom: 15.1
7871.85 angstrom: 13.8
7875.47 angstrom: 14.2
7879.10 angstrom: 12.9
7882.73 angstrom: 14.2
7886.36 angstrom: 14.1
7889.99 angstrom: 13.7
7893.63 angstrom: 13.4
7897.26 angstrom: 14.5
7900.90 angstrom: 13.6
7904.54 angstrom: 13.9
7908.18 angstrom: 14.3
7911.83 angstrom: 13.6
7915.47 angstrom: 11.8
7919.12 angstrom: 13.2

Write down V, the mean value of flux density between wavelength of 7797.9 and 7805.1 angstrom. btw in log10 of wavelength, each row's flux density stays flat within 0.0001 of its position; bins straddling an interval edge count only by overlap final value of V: 13.6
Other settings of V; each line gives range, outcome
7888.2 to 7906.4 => 13.8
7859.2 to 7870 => 14.6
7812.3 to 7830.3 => 14.2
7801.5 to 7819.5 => 13.7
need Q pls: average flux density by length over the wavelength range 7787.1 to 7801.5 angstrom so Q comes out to 13.7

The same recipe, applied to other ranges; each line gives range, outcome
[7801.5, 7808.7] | 14.1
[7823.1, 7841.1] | 14.2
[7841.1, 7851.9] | 13.6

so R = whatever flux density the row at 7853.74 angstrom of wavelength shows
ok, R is 13.4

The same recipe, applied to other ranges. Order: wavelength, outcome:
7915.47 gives 11.8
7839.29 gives 13.1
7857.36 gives 13.7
